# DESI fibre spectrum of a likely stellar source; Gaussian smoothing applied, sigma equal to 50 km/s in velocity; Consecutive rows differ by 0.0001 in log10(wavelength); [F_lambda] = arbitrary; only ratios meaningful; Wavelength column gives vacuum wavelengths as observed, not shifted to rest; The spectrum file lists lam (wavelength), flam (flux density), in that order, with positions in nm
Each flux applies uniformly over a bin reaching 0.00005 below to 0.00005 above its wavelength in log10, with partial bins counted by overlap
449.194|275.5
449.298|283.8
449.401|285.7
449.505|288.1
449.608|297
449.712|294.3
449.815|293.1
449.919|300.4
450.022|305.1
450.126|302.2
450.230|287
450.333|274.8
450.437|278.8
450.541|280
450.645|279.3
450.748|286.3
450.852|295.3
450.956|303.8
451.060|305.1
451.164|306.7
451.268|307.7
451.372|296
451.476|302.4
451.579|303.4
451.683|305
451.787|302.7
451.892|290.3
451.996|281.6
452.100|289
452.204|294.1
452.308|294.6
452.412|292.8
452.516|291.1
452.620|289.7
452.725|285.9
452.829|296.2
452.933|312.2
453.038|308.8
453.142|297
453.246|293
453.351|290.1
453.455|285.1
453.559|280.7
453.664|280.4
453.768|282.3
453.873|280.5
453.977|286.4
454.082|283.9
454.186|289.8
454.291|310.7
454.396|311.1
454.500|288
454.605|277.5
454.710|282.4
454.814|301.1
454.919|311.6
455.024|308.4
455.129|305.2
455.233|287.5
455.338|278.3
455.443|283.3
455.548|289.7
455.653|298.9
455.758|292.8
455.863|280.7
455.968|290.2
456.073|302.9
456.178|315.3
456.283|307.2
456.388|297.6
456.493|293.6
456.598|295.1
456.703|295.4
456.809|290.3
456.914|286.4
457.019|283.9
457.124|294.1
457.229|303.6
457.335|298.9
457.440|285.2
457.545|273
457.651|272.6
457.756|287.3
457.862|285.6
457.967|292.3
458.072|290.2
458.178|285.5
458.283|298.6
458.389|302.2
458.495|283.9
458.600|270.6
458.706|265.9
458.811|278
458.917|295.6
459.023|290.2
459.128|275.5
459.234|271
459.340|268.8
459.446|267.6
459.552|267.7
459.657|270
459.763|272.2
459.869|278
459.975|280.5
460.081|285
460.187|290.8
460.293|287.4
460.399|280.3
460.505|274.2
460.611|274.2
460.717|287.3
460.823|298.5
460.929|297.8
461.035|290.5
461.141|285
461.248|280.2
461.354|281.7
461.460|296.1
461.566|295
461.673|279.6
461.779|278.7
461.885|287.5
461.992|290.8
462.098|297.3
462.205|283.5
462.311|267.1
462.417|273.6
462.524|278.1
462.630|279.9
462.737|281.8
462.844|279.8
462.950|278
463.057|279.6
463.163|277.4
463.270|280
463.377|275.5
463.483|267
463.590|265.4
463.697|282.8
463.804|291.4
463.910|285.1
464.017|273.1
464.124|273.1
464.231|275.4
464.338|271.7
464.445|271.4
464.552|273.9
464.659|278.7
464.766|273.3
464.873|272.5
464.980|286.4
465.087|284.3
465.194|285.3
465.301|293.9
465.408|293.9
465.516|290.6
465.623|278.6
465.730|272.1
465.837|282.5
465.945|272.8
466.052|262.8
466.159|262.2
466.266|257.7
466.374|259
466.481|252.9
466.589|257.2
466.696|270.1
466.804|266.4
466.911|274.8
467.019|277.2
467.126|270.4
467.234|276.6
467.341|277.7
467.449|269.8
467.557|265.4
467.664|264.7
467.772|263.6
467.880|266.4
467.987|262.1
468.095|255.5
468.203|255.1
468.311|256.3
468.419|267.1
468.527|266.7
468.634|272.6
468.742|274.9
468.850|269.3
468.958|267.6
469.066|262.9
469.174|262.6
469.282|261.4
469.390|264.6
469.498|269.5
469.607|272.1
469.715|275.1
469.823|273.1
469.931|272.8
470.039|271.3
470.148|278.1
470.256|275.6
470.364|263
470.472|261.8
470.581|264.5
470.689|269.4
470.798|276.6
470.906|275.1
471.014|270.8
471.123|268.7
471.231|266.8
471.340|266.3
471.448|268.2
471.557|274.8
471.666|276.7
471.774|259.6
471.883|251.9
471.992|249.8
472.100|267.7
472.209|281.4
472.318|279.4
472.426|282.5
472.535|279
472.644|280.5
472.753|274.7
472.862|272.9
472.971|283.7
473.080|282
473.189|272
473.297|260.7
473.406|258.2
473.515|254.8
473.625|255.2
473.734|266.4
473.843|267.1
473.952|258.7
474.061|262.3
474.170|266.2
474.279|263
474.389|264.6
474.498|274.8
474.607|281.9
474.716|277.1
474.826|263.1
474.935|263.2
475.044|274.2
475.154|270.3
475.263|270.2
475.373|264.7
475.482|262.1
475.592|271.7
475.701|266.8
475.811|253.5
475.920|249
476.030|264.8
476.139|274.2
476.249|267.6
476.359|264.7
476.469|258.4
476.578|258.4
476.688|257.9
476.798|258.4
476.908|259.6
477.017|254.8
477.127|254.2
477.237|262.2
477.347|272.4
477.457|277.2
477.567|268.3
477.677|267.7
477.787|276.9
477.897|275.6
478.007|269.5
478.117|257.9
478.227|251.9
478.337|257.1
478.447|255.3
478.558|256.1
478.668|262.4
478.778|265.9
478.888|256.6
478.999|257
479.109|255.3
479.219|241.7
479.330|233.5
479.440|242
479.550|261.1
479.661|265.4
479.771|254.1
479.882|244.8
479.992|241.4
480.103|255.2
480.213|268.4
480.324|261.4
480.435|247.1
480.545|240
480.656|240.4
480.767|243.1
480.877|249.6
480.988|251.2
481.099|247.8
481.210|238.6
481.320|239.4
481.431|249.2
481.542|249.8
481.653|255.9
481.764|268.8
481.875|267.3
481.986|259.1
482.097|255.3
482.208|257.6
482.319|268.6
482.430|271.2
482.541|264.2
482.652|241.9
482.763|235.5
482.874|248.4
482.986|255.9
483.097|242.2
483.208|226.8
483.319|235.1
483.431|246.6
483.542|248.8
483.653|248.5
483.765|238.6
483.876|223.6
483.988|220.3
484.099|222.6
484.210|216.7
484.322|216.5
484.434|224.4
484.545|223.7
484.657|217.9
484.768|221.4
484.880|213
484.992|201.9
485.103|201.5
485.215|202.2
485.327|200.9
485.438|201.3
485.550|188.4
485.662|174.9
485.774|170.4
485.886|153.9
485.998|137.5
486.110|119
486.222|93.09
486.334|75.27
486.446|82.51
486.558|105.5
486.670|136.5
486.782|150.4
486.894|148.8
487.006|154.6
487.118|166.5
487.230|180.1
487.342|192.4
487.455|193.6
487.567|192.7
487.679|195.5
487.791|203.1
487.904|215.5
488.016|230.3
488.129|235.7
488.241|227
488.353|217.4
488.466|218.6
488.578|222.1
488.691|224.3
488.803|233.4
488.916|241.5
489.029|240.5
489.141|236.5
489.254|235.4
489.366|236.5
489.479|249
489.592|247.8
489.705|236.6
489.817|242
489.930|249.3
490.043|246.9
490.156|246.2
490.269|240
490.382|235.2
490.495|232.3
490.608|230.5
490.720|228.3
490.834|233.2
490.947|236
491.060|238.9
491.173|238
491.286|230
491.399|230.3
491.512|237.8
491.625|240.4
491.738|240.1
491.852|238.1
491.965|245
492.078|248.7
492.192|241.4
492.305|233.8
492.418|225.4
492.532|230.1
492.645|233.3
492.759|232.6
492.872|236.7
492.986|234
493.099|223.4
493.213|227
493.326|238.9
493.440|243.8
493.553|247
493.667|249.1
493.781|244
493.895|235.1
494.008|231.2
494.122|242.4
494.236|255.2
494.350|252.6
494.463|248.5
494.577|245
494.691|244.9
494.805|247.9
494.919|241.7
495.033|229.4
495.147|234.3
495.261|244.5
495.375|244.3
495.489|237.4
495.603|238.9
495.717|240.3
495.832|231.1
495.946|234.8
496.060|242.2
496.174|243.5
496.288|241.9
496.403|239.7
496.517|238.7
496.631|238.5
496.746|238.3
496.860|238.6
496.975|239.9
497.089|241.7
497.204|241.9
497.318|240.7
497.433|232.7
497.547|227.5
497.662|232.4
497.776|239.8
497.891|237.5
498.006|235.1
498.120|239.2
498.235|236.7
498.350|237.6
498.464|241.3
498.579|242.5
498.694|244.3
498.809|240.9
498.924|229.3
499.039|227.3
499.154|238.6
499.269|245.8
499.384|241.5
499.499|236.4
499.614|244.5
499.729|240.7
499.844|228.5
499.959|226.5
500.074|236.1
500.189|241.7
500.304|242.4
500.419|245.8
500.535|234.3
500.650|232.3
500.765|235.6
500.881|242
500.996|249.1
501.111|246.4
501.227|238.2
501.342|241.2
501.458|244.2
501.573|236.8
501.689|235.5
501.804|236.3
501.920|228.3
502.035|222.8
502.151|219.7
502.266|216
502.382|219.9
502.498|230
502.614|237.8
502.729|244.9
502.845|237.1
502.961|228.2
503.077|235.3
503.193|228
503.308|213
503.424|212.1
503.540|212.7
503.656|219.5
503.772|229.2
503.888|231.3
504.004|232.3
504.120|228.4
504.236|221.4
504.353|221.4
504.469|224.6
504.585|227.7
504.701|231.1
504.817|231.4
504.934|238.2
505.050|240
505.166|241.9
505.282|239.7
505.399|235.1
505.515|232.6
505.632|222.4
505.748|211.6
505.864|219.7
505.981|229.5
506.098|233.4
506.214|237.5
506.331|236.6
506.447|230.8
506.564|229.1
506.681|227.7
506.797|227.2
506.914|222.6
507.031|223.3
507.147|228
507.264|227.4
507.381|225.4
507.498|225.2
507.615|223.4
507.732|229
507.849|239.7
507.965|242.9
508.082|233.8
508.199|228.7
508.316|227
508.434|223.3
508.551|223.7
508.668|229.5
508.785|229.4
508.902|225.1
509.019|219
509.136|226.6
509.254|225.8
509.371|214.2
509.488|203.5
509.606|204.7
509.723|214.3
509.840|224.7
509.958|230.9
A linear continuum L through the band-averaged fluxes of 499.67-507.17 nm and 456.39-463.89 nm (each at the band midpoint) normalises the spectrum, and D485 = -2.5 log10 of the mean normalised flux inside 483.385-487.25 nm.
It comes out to 0.35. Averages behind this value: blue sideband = 283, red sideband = 231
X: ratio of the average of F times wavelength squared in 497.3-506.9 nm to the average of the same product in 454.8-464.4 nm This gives 0.98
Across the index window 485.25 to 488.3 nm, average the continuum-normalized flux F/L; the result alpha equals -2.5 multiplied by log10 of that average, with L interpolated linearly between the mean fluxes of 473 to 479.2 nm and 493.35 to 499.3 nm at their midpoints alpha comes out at 0.44 mag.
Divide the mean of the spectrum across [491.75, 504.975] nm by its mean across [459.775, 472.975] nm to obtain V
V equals 0.86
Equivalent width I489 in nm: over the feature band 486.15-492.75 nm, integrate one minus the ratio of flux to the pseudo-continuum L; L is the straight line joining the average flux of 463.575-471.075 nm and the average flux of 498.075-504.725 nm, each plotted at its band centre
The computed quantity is 0.87 nm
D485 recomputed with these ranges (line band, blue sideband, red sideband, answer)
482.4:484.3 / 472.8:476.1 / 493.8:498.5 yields 0.07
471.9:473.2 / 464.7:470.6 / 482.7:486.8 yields -0.11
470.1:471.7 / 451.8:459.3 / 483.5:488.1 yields -0.14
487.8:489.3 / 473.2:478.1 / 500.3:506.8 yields 0.10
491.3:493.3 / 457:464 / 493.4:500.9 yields 0.05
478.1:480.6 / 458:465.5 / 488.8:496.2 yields 0.02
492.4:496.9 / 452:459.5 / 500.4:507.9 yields 0.01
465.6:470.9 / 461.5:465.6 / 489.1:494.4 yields 0.02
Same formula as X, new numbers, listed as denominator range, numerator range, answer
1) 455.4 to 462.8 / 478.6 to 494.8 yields 0.89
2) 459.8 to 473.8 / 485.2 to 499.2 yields 0.90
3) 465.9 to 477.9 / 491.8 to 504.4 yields 0.98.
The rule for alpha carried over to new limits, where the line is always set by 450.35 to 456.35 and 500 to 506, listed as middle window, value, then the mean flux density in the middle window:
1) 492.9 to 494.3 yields 0.02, 239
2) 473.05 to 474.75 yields 0.01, 266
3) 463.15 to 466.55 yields 0.01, 276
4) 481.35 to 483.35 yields 0.02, 253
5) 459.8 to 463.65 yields 0.00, 282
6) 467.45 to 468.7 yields 0.05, 264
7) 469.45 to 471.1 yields 0.01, 271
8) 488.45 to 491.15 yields 0.05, 237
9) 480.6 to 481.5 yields 0.06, 245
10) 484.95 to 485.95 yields 0.33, 188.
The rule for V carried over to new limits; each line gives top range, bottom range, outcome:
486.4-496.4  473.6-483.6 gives 0.88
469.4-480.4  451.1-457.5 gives 0.90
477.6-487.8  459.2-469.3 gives 0.81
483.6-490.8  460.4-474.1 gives 0.74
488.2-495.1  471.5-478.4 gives 0.89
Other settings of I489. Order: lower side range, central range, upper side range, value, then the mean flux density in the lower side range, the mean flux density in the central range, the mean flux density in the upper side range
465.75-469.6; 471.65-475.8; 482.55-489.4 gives -0.40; 266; 268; 202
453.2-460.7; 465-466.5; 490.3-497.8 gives 0.00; 287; 276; 238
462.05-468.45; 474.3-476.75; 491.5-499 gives -0.04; 274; 266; 239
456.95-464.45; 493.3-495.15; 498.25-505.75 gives -0.01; 282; 243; 233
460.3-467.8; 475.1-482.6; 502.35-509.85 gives 0.05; 278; 258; 227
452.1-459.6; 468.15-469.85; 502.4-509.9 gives 0.04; 290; 267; 227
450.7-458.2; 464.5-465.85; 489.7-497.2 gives -0.02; 293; 282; 239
